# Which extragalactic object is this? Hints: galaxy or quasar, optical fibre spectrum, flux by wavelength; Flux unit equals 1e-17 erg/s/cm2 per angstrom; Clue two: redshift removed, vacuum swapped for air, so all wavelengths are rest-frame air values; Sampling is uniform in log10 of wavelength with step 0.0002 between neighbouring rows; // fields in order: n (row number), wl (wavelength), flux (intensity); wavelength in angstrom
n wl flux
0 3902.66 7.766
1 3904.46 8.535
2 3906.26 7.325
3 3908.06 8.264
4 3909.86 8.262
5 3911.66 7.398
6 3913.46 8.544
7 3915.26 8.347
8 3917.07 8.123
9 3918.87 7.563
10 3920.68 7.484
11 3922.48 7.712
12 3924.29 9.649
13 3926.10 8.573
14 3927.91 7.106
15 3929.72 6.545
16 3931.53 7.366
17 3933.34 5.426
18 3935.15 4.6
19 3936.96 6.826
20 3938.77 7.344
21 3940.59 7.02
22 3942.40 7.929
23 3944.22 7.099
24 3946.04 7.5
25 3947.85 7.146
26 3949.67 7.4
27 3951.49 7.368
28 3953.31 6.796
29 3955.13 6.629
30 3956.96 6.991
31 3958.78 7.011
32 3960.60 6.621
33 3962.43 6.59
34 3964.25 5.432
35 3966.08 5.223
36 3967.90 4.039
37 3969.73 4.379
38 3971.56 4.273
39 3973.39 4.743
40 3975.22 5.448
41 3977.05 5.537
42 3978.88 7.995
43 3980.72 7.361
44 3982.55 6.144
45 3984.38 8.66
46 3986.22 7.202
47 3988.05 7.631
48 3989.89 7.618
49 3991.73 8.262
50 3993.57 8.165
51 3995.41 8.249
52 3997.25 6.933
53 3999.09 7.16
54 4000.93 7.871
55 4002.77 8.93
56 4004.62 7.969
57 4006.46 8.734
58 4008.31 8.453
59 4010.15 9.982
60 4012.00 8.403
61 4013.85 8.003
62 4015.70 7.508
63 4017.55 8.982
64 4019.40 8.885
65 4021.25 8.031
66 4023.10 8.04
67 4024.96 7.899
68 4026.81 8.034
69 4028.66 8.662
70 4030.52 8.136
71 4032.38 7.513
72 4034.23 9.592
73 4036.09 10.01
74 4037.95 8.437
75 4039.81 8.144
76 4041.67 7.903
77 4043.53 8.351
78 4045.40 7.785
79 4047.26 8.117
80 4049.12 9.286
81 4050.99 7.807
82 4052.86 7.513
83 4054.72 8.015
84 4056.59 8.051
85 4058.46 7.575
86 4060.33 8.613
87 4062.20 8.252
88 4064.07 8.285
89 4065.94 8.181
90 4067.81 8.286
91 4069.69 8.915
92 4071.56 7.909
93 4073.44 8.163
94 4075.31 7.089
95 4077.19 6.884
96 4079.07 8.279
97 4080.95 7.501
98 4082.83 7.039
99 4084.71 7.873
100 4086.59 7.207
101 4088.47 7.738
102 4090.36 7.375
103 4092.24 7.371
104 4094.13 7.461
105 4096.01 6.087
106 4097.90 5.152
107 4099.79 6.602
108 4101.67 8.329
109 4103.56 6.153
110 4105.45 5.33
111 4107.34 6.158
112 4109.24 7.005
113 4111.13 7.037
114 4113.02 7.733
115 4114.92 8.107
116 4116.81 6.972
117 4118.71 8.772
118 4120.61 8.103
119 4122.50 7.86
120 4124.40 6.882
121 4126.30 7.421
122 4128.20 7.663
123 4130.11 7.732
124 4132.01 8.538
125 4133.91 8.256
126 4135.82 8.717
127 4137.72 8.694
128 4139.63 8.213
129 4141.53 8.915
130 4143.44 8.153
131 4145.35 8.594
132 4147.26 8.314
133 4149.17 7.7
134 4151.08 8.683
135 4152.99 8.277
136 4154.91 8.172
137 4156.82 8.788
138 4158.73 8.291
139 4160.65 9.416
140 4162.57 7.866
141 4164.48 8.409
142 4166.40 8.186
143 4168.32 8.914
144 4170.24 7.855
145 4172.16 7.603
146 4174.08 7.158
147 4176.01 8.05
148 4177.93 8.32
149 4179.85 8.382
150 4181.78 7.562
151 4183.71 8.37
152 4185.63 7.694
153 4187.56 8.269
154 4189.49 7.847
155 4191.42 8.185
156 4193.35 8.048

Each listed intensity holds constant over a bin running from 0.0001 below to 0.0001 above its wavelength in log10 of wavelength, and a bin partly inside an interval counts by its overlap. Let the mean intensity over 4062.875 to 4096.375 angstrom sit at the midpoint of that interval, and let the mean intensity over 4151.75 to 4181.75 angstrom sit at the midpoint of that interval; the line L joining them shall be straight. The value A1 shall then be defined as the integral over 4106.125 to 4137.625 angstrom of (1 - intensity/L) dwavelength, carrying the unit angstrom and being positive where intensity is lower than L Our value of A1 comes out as 1.0 angstrom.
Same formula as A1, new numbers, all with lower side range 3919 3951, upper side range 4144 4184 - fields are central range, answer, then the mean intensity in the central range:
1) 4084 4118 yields 4.1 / 6.99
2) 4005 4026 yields -2.4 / 8.43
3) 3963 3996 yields 4.4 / 6.45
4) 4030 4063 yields -2.4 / 8.28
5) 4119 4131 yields 0.6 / 7.67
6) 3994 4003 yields -0.3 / 7.77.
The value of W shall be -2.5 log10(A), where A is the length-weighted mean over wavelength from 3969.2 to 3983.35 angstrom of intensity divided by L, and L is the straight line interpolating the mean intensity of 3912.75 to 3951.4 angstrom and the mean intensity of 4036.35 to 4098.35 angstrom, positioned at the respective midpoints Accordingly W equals 0.29 mag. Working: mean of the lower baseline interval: 7.39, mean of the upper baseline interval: 7.82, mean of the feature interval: 5.77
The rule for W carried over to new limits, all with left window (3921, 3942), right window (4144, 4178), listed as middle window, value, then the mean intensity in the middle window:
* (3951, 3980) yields 0.23 mag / 5.93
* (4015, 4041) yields -0.11 mag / 8.42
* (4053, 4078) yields -0.03 mag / 8.01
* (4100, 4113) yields 0.18 mag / 6.74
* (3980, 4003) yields -0.04 mag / 7.68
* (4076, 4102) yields 0.10 mag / 7.18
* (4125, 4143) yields -0.01 mag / 8.21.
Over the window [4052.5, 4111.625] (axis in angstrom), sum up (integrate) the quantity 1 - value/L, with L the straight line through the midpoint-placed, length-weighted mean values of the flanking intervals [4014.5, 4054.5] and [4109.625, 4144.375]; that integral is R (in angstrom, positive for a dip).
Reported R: 5.2 angstrom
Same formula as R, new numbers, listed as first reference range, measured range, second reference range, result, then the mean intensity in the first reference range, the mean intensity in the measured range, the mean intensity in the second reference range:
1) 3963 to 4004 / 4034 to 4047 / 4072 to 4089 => -2.41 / 6.71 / 8.52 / 7.54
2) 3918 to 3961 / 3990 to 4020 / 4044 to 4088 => -2.74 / 7.16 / 8.26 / 7.94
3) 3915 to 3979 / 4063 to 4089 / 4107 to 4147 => -0.86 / 6.68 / 7.81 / 7.92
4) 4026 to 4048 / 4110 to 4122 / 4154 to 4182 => 0.74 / 8.39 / 7.78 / 8.22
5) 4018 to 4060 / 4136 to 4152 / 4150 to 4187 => -0.39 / 8.28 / 8.43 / 8.21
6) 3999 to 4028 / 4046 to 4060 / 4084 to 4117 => -0.63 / 8.34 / 8.07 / 6.98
